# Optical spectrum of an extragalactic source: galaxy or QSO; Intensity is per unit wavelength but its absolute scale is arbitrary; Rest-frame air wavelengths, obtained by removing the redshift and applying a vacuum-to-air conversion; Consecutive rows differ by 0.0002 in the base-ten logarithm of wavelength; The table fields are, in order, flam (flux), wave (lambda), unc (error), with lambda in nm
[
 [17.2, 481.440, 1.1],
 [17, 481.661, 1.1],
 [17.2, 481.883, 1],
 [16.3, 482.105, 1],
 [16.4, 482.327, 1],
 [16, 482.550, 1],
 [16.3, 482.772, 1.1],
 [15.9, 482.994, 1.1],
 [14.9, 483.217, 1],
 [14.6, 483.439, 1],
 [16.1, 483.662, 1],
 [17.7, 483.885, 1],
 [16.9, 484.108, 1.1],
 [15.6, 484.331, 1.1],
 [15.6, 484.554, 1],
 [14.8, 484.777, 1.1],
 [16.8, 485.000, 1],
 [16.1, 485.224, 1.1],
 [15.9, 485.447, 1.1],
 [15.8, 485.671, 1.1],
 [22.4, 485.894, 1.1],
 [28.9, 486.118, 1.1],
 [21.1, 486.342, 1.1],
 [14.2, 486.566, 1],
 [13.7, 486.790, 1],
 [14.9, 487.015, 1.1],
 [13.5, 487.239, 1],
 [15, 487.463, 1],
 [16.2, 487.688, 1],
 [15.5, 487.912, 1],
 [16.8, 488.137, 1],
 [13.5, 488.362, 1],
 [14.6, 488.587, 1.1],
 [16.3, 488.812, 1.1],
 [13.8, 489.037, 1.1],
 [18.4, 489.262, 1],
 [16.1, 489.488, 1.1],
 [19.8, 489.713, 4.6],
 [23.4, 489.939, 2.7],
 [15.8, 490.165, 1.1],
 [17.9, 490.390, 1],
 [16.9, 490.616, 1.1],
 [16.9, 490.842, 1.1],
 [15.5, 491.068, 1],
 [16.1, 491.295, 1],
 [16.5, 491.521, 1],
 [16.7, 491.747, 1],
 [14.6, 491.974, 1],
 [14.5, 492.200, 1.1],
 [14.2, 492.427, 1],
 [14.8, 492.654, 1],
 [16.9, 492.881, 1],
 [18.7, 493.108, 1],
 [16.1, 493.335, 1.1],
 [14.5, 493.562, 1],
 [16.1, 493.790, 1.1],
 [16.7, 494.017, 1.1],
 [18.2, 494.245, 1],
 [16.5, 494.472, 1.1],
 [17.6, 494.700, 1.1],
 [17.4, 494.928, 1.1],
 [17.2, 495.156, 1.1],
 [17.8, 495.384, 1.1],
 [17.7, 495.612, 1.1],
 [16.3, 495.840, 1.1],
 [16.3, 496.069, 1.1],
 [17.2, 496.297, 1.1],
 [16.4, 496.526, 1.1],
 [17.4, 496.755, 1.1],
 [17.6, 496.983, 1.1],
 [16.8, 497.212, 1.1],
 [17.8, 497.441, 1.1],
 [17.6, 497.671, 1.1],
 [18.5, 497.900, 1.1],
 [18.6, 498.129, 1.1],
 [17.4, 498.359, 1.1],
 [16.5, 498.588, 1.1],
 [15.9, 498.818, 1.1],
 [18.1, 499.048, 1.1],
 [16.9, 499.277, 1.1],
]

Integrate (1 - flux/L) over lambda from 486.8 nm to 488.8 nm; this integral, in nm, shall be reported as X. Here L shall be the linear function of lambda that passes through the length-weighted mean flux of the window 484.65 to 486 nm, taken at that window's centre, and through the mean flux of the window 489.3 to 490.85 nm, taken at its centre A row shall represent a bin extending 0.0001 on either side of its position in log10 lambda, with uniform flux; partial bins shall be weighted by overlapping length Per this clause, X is 0.30 nm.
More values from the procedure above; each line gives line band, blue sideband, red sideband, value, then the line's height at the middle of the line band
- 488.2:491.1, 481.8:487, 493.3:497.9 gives 0.01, 16.9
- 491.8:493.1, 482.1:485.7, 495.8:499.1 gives 0.11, 16.8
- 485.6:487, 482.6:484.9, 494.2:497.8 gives -0.26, 16.1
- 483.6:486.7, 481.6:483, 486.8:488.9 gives -0.39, 15.7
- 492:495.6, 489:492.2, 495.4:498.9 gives 0.14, 17.1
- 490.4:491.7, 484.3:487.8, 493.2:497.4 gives 0.03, 16.9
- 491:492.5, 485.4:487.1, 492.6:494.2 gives 0.13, 16.9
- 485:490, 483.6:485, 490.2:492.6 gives -0.29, 16.1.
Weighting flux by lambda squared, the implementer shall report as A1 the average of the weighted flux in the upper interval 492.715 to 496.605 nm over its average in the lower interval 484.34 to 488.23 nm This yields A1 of 1.0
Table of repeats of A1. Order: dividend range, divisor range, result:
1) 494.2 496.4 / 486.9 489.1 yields 1.18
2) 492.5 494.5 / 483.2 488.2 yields 1.02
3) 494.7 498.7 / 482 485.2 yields 1.14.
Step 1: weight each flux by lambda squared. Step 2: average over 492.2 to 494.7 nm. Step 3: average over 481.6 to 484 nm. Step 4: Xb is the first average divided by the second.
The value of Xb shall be 1.0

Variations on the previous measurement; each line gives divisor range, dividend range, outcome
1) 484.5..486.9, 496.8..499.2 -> 1.03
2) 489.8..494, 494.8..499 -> 1.07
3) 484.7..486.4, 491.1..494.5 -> 0.87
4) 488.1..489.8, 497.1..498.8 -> 1.13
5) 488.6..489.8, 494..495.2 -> 1.06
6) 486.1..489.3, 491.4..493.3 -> 1.01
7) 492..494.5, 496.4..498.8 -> 1.10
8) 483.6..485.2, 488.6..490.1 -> 1.11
